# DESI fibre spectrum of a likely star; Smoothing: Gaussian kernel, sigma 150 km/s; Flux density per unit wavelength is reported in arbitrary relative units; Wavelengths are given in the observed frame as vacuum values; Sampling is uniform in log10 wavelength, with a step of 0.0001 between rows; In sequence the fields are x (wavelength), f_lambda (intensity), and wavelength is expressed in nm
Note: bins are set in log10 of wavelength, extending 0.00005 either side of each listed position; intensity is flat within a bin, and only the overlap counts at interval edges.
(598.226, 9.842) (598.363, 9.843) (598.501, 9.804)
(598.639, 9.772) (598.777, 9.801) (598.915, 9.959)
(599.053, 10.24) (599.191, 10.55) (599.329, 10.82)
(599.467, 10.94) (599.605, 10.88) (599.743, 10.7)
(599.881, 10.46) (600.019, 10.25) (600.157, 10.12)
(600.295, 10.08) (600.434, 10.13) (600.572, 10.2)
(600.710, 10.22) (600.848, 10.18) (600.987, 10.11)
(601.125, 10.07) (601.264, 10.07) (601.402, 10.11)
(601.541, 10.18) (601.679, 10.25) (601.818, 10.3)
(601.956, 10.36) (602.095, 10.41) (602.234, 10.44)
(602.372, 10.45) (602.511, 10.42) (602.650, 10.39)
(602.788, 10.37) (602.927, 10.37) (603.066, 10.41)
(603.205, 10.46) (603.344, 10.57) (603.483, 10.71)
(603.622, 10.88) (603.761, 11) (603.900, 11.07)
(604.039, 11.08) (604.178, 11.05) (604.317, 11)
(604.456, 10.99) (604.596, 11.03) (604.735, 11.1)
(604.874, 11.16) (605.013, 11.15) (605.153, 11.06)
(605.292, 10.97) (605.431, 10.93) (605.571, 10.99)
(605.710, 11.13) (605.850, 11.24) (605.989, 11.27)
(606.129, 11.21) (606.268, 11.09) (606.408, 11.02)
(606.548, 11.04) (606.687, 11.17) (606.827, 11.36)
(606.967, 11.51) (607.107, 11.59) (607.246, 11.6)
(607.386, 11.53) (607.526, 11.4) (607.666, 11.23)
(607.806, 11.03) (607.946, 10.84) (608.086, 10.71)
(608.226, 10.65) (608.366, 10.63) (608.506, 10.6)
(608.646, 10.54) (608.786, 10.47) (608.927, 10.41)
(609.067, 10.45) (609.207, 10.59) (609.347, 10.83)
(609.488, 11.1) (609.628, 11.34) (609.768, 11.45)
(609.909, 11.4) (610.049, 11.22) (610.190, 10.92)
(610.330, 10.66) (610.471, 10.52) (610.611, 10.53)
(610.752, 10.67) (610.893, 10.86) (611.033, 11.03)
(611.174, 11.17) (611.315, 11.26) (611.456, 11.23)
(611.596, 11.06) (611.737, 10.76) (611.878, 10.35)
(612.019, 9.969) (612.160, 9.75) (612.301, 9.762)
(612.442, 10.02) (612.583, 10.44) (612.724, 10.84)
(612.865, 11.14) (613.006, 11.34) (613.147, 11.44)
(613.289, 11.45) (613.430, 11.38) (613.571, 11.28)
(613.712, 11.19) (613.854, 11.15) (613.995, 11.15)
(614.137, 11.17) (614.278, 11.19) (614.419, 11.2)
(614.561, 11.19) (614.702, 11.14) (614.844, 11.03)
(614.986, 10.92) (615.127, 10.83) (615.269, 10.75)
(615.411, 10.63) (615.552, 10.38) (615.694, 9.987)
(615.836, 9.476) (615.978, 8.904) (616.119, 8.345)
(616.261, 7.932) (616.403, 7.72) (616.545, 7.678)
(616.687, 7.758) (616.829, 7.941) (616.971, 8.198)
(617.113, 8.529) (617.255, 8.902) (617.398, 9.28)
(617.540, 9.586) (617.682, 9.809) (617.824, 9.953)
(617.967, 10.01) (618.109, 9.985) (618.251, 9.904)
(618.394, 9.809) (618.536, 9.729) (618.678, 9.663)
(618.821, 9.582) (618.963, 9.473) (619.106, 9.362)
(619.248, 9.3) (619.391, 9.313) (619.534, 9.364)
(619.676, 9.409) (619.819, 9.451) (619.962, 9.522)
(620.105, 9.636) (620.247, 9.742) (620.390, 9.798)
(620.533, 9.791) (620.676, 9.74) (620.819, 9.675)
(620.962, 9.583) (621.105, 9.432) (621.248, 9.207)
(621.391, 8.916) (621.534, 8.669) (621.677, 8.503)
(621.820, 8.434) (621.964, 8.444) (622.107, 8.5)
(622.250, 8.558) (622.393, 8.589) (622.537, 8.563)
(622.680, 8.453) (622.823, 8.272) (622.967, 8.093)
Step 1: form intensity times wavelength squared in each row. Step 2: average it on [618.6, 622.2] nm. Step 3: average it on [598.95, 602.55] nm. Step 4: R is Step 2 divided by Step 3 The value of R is 0.96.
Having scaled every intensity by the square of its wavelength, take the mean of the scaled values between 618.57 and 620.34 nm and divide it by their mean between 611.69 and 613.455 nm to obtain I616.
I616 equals 0.9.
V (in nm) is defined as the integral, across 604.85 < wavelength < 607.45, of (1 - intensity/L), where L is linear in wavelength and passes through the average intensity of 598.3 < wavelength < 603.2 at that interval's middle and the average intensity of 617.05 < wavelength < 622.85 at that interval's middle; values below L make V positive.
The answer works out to -0.315 nm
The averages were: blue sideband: 10.3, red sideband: 9.29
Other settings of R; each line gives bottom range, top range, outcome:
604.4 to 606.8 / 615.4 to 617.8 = 0.83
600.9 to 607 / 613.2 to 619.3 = 0.96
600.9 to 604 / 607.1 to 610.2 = 1.07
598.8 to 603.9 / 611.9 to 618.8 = 1.01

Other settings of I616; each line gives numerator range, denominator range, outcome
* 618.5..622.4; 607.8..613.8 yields 0.88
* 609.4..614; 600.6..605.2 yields 1.06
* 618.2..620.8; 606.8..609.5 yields 0.91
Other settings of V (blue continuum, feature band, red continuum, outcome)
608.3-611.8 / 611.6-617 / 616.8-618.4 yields -0.11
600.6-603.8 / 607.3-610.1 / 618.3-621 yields -0.24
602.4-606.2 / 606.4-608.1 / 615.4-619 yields -0.12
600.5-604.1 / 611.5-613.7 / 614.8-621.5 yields -0.22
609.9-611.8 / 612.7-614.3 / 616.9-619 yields -0.13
